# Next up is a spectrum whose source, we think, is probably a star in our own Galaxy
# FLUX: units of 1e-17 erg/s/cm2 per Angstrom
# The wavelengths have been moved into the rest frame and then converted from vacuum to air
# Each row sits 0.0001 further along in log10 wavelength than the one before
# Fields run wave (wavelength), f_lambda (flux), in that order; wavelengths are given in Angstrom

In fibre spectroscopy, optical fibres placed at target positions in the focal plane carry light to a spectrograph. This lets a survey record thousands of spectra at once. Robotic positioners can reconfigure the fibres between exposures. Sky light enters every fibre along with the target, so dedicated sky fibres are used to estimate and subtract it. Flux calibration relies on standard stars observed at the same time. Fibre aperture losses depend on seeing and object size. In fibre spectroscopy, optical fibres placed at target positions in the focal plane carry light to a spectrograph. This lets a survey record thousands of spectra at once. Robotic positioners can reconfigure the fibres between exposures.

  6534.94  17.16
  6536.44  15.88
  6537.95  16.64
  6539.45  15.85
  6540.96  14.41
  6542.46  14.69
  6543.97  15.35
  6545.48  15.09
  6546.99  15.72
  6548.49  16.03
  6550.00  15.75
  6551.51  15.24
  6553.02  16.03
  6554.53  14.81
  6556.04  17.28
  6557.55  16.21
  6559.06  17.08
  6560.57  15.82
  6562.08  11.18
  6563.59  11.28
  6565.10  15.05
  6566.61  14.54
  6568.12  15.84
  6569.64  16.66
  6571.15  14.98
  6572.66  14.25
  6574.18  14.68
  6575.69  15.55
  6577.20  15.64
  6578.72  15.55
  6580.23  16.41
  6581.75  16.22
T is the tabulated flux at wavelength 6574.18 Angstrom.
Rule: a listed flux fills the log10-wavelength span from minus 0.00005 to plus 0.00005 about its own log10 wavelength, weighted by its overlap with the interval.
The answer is 14.68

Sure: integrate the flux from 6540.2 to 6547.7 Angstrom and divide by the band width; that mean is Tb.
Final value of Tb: 15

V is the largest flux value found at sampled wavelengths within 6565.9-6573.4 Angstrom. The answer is 16.66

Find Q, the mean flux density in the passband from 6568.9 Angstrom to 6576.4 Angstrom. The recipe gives 15.2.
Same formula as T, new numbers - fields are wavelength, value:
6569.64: 16.66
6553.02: 16.03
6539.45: 15.85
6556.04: 17.28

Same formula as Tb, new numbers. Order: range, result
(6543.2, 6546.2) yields 15.2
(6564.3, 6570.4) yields 15.5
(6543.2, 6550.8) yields 15.6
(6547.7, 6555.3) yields 15.6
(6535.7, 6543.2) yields 15.5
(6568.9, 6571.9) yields 15.8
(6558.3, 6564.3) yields 13.9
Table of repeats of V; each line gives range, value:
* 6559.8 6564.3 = 15.82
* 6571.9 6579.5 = 15.64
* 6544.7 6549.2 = 16.03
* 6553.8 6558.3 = 17.28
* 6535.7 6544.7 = 16.64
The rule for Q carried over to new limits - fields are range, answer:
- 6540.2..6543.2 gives 14.6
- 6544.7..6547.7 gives 15.4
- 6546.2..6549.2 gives 15.9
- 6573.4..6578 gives 15.3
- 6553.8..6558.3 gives 16.1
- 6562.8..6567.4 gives 13.6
